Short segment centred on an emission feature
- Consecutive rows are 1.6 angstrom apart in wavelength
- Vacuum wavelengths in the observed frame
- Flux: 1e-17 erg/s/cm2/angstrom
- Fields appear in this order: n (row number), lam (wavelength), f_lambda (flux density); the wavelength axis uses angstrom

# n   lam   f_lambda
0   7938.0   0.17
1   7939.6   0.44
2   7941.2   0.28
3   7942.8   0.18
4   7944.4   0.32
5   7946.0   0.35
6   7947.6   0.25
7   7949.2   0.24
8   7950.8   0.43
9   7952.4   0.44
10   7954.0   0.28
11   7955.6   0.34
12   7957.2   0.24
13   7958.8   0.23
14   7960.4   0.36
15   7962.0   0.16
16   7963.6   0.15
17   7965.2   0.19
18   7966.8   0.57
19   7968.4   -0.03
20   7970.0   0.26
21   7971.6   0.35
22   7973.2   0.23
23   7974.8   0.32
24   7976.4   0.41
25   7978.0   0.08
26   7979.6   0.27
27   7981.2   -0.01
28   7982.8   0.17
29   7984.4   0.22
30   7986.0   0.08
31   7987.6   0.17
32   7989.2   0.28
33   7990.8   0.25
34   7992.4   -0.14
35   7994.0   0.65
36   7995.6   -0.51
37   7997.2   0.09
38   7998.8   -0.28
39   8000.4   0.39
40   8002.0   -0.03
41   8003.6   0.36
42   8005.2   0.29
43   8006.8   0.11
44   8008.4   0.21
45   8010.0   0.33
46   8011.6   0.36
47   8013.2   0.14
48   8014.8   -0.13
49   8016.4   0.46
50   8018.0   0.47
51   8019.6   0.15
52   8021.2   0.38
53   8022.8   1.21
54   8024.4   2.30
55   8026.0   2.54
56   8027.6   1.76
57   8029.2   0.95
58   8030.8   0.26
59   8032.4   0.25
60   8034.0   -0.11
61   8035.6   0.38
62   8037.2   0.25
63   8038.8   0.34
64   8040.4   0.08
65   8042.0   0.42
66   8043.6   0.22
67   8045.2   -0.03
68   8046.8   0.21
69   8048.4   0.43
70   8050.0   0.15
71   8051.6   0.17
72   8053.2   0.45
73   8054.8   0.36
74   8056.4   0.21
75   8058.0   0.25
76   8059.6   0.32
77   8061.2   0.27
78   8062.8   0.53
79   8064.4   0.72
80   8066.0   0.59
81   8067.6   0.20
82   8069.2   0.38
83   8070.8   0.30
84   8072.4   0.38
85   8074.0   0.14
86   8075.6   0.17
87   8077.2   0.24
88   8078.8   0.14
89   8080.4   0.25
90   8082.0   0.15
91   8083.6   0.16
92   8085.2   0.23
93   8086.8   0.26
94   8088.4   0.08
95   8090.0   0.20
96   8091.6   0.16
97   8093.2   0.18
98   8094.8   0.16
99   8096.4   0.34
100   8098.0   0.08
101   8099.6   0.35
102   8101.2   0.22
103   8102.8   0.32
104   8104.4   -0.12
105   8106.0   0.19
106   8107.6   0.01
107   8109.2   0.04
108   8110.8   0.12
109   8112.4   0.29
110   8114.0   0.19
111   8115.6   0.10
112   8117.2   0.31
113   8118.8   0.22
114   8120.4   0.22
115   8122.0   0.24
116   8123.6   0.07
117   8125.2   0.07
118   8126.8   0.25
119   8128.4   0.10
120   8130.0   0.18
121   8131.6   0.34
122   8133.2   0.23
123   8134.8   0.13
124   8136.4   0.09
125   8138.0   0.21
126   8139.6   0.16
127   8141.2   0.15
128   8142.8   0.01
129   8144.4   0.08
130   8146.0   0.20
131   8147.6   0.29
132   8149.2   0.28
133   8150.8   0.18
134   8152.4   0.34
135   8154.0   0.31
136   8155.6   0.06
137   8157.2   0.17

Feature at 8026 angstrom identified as H-gamma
